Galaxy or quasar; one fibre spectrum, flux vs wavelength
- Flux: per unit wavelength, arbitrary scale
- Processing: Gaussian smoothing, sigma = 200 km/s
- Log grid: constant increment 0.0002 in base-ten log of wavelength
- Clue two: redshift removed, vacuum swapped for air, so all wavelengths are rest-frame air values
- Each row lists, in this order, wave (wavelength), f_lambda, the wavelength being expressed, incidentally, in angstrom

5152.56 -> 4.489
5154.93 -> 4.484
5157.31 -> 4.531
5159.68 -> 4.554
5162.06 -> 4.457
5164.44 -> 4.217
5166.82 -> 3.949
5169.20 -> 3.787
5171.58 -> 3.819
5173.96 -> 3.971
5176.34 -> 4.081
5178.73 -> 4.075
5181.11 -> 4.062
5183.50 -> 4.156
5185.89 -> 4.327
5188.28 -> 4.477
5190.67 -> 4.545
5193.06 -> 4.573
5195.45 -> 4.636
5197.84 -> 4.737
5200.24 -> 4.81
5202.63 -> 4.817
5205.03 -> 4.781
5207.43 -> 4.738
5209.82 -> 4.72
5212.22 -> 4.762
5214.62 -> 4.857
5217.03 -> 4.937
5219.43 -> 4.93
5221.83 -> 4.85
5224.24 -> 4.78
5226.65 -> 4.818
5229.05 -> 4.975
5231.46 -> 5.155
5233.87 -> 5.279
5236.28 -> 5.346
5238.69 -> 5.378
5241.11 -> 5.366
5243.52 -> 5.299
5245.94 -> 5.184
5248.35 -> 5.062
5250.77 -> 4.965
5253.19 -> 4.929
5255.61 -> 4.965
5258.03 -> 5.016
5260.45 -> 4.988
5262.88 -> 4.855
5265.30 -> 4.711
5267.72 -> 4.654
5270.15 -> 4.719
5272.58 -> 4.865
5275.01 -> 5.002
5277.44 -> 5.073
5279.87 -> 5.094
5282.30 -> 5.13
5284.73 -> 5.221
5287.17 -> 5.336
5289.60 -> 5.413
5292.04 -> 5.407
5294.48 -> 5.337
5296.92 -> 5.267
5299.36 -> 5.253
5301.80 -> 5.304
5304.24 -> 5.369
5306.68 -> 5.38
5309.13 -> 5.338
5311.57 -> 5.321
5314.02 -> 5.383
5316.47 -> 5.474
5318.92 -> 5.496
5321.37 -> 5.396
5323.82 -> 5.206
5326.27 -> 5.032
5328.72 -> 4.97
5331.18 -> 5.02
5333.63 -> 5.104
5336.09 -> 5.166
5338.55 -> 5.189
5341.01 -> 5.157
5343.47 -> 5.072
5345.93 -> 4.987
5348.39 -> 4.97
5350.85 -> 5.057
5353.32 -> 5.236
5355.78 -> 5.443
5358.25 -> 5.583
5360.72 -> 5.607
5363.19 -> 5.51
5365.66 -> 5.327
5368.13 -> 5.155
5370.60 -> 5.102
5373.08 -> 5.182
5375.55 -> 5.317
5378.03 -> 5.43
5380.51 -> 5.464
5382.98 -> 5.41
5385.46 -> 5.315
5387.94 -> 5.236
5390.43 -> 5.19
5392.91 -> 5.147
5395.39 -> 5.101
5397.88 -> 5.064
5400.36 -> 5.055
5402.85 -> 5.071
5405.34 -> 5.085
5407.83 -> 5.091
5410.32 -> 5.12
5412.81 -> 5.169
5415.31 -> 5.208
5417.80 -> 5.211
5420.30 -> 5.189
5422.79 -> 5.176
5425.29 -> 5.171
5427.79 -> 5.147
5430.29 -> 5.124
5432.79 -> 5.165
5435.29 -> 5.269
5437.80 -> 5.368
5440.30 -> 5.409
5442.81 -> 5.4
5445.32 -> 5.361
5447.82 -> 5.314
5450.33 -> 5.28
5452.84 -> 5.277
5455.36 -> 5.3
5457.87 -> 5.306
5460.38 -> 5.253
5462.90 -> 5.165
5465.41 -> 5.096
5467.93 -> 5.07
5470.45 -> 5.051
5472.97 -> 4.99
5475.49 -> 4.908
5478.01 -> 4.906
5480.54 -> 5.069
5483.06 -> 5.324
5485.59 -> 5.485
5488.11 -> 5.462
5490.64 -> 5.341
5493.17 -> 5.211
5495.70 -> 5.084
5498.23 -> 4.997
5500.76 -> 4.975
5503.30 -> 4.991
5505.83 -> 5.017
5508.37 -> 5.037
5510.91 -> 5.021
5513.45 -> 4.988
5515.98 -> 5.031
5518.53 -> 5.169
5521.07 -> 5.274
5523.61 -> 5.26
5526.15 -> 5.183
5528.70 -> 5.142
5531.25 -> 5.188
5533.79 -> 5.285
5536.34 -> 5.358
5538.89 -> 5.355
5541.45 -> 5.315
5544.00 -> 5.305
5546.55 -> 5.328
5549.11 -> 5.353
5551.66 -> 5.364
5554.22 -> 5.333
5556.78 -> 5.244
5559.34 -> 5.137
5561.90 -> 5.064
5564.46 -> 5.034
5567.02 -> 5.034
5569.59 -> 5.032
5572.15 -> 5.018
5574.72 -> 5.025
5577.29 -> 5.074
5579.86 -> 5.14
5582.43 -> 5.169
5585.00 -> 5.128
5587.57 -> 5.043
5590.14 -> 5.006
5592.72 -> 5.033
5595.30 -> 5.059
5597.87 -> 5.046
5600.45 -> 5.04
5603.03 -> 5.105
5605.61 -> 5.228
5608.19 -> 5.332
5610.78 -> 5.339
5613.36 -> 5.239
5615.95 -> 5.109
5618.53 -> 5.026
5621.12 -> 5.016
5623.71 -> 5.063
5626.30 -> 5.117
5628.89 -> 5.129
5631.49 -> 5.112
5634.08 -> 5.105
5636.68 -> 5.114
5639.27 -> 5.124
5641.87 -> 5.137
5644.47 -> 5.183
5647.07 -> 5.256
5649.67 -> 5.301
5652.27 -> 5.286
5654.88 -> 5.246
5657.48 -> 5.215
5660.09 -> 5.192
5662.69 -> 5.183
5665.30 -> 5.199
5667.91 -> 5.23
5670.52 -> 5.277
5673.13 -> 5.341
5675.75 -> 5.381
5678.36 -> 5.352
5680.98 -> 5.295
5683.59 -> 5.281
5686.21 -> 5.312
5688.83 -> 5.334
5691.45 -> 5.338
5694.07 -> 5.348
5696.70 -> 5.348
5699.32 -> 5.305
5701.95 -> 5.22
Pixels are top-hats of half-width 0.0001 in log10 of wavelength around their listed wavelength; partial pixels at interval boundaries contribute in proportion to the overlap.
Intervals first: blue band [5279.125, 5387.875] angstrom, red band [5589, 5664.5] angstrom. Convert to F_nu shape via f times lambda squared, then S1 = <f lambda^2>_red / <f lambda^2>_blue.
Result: 1.09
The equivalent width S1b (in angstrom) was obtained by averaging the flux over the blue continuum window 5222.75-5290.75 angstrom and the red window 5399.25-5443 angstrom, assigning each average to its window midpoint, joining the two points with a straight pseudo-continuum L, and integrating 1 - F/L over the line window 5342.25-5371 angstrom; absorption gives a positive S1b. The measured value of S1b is -0.7 angstrom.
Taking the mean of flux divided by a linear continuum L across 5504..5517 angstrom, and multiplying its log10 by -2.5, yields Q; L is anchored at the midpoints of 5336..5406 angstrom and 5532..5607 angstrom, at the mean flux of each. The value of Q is 0.03 mag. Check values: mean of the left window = 5.23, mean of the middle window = 5.02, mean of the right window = 5.16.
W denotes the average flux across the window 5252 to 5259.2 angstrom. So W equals 4.97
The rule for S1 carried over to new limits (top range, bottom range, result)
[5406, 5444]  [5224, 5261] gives 1.09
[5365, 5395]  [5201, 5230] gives 1.16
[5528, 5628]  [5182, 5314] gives 1.17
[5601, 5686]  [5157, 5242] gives 1.33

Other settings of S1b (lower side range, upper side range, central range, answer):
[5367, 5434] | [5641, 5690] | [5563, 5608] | 1.4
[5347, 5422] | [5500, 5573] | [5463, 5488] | 0.4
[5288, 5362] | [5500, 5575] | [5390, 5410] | 0.5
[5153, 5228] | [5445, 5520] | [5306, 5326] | -2.4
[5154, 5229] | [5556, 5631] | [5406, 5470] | -4.6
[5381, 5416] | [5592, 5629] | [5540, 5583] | -0.3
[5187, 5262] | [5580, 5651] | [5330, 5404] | -3.3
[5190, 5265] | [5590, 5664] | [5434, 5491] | -1.9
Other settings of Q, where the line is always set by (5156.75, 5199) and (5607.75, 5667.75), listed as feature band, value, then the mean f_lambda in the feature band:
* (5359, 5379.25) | -0.15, 5.33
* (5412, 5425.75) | -0.10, 5.19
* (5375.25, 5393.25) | -0.14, 5.32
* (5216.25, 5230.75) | -0.12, 4.89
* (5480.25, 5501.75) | -0.07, 5.23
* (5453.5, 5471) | -0.08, 5.18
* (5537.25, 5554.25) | -0.07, 5.34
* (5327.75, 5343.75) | -0.12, 5.1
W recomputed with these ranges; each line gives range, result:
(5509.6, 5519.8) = 5.05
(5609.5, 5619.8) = 5.18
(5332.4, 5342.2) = 5.15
